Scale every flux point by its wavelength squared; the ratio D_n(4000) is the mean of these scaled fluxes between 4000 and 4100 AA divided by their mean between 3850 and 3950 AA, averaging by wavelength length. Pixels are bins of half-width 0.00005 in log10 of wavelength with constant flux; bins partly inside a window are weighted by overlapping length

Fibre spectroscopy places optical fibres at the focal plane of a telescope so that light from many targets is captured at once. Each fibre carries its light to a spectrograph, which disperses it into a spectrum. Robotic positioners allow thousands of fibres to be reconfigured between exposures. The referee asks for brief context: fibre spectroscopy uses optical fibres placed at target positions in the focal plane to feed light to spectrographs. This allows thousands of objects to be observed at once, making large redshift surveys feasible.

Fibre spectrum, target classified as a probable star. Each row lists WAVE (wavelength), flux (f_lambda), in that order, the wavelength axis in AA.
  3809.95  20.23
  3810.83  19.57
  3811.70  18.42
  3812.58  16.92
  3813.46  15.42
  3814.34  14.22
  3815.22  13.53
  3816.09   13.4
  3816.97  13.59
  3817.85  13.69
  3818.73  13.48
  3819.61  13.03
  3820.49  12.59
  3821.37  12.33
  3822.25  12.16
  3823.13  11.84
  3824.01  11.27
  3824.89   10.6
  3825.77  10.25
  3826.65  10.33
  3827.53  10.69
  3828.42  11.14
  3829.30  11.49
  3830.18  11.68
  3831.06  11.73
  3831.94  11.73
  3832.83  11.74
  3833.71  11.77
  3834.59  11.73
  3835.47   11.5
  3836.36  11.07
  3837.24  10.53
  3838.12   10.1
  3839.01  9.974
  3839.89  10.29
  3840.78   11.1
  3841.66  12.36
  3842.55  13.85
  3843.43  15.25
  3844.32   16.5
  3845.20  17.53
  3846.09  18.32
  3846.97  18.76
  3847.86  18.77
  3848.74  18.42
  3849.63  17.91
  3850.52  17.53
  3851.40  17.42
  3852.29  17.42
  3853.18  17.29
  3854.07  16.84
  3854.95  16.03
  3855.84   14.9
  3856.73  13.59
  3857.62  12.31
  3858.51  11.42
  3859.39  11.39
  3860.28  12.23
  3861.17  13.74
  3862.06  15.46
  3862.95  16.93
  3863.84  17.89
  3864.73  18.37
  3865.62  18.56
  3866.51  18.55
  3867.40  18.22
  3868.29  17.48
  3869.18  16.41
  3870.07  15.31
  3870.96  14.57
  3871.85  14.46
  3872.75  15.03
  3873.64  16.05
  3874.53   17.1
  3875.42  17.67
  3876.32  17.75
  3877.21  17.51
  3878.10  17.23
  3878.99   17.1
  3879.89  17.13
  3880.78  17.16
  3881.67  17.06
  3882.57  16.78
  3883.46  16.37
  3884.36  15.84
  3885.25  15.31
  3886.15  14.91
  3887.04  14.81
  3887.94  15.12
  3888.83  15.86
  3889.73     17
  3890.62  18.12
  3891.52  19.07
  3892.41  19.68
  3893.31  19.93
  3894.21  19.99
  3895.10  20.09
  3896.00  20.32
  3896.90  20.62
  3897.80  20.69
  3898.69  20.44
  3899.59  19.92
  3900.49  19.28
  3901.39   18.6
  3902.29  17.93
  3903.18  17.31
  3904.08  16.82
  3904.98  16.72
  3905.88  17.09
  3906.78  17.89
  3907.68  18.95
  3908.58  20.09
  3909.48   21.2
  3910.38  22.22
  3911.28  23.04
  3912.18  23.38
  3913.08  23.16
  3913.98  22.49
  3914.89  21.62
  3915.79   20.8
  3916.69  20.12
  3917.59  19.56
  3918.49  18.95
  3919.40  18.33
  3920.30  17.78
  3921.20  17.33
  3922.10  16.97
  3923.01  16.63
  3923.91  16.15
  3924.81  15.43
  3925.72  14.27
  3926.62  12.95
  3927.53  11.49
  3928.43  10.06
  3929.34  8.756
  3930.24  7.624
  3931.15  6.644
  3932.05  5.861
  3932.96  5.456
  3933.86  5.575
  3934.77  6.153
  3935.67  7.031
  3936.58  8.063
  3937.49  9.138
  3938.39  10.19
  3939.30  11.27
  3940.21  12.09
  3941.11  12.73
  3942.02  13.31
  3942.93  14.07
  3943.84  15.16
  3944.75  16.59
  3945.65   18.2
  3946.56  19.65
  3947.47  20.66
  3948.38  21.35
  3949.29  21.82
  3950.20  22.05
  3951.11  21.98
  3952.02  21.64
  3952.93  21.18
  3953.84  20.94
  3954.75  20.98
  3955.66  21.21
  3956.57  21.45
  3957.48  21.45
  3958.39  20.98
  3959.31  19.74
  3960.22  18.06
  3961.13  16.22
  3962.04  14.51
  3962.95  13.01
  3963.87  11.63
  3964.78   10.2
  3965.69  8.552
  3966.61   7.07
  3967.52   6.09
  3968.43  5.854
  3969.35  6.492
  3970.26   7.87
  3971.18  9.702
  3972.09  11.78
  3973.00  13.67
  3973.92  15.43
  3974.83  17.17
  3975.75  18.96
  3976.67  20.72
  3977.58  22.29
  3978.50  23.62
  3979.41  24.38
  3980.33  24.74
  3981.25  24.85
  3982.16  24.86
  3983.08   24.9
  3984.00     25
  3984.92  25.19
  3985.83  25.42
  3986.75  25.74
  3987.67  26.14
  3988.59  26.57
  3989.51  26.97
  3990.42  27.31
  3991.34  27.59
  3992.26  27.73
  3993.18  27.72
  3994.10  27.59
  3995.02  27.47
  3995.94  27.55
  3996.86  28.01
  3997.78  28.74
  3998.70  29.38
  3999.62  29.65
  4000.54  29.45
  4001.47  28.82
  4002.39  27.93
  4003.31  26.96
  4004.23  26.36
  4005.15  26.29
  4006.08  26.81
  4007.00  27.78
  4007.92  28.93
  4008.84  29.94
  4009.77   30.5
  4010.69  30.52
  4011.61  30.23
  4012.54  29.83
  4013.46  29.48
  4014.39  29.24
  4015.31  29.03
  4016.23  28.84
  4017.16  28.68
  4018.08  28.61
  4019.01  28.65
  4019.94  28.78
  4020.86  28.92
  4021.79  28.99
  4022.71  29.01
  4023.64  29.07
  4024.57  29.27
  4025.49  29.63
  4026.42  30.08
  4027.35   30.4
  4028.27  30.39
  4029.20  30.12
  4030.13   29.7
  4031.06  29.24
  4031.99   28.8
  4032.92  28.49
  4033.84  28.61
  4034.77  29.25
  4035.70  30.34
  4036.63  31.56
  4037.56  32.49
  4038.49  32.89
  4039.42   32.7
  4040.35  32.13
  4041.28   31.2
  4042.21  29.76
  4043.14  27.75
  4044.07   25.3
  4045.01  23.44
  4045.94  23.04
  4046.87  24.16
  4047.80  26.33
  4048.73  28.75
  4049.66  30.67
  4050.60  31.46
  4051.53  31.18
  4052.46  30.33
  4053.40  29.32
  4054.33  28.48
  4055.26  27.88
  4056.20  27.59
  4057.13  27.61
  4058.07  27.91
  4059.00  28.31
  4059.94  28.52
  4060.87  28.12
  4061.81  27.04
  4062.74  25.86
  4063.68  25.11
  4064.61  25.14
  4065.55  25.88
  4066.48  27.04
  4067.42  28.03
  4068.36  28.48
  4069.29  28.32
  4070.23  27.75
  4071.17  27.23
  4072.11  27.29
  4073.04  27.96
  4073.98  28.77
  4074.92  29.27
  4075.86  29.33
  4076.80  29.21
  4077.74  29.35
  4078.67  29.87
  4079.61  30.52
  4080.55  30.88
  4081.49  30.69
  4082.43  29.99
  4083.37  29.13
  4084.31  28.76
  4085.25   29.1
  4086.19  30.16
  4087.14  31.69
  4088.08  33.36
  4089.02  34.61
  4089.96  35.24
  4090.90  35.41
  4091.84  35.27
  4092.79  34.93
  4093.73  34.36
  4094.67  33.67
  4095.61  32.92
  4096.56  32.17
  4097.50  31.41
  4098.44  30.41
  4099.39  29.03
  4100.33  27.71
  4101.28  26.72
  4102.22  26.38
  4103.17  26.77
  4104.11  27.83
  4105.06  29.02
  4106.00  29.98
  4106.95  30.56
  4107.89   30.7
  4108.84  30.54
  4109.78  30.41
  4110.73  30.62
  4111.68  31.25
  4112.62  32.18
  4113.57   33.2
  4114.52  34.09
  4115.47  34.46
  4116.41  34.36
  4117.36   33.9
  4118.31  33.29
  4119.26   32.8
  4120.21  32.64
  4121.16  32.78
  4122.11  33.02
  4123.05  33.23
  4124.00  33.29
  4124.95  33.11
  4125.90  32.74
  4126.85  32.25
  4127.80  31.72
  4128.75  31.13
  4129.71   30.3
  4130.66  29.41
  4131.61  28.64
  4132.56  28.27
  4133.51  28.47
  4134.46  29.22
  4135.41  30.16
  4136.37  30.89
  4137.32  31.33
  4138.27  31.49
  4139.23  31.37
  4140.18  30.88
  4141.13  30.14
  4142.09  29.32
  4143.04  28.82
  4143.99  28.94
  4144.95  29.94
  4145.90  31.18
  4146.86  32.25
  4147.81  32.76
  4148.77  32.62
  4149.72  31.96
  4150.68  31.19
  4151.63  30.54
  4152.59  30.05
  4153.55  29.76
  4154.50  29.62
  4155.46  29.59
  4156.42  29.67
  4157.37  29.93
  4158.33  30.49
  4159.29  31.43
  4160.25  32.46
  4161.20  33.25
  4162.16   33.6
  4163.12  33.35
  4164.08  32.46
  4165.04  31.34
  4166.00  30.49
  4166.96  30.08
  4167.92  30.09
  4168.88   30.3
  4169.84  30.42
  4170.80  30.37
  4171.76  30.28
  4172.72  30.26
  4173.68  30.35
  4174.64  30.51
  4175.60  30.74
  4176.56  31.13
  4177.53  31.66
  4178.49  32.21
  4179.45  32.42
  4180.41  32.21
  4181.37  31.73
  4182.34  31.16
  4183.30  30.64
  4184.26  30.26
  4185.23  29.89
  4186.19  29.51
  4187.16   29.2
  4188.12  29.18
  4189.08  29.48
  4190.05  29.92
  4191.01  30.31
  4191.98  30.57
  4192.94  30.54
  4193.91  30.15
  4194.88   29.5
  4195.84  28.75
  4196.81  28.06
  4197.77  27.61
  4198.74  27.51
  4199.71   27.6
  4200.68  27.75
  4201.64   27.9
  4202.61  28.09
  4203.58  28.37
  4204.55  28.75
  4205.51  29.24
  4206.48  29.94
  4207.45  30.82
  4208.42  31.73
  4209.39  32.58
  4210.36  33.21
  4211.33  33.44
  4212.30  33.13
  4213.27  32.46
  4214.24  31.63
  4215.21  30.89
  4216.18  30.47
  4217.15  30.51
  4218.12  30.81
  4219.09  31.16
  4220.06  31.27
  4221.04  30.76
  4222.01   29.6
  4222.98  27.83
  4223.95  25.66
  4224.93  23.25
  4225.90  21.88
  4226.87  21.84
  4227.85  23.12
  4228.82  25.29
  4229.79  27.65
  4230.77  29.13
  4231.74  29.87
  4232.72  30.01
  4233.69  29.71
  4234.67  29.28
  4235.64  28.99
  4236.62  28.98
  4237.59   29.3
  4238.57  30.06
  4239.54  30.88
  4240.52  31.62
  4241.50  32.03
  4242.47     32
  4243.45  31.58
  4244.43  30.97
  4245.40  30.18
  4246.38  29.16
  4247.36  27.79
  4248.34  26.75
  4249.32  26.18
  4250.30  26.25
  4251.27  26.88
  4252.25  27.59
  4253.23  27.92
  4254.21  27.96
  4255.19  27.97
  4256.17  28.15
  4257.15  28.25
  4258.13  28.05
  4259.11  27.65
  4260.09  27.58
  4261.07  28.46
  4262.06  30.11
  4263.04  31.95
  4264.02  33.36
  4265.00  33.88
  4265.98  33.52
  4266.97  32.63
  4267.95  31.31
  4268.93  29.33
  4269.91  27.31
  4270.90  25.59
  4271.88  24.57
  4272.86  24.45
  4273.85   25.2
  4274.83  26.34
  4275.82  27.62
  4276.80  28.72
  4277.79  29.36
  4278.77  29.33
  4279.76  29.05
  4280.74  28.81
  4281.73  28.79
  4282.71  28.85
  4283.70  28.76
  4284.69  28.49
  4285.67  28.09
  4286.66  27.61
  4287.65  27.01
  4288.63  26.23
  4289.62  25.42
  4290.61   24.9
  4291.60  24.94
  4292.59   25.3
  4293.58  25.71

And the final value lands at 1.95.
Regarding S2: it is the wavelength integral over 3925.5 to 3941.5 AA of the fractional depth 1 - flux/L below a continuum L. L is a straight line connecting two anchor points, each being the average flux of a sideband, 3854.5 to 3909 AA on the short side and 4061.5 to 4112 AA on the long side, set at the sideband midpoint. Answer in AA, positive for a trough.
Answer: 8.80 AA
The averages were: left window 17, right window 29.8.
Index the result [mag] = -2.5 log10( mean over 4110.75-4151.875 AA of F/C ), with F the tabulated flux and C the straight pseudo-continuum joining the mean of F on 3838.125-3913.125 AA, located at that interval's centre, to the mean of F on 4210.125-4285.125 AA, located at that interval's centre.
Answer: -0.24 mag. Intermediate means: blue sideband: 17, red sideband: 28.9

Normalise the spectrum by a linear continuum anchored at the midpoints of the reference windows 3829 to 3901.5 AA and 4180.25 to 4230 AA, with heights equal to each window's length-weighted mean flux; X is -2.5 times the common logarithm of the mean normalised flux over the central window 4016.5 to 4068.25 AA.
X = -0.25 mag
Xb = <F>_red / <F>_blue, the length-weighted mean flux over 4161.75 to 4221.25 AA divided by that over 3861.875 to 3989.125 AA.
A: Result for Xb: 1.79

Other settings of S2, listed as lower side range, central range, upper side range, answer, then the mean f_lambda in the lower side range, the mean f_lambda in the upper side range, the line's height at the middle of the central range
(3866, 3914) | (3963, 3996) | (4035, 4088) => 5.7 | 18.1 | 28.7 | 23.6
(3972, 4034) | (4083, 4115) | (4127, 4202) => -2.4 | 27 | 30.4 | 29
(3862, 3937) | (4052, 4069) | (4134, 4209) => -2.0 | 16.6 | 30.4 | 24.8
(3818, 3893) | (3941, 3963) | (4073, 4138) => 2.3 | 14.8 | 31.1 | 21.1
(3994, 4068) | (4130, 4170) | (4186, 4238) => -2.3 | 28.7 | 29.1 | 29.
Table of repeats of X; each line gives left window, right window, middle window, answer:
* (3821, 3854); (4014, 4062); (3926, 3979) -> 0.50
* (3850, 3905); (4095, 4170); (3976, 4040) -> -0.17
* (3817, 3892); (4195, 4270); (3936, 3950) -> 0.21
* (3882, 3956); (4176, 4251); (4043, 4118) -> -0.24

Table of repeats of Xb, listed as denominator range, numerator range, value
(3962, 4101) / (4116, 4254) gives 1.12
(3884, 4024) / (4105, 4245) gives 1.53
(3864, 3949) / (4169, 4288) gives 1.79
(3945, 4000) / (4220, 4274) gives 1.40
